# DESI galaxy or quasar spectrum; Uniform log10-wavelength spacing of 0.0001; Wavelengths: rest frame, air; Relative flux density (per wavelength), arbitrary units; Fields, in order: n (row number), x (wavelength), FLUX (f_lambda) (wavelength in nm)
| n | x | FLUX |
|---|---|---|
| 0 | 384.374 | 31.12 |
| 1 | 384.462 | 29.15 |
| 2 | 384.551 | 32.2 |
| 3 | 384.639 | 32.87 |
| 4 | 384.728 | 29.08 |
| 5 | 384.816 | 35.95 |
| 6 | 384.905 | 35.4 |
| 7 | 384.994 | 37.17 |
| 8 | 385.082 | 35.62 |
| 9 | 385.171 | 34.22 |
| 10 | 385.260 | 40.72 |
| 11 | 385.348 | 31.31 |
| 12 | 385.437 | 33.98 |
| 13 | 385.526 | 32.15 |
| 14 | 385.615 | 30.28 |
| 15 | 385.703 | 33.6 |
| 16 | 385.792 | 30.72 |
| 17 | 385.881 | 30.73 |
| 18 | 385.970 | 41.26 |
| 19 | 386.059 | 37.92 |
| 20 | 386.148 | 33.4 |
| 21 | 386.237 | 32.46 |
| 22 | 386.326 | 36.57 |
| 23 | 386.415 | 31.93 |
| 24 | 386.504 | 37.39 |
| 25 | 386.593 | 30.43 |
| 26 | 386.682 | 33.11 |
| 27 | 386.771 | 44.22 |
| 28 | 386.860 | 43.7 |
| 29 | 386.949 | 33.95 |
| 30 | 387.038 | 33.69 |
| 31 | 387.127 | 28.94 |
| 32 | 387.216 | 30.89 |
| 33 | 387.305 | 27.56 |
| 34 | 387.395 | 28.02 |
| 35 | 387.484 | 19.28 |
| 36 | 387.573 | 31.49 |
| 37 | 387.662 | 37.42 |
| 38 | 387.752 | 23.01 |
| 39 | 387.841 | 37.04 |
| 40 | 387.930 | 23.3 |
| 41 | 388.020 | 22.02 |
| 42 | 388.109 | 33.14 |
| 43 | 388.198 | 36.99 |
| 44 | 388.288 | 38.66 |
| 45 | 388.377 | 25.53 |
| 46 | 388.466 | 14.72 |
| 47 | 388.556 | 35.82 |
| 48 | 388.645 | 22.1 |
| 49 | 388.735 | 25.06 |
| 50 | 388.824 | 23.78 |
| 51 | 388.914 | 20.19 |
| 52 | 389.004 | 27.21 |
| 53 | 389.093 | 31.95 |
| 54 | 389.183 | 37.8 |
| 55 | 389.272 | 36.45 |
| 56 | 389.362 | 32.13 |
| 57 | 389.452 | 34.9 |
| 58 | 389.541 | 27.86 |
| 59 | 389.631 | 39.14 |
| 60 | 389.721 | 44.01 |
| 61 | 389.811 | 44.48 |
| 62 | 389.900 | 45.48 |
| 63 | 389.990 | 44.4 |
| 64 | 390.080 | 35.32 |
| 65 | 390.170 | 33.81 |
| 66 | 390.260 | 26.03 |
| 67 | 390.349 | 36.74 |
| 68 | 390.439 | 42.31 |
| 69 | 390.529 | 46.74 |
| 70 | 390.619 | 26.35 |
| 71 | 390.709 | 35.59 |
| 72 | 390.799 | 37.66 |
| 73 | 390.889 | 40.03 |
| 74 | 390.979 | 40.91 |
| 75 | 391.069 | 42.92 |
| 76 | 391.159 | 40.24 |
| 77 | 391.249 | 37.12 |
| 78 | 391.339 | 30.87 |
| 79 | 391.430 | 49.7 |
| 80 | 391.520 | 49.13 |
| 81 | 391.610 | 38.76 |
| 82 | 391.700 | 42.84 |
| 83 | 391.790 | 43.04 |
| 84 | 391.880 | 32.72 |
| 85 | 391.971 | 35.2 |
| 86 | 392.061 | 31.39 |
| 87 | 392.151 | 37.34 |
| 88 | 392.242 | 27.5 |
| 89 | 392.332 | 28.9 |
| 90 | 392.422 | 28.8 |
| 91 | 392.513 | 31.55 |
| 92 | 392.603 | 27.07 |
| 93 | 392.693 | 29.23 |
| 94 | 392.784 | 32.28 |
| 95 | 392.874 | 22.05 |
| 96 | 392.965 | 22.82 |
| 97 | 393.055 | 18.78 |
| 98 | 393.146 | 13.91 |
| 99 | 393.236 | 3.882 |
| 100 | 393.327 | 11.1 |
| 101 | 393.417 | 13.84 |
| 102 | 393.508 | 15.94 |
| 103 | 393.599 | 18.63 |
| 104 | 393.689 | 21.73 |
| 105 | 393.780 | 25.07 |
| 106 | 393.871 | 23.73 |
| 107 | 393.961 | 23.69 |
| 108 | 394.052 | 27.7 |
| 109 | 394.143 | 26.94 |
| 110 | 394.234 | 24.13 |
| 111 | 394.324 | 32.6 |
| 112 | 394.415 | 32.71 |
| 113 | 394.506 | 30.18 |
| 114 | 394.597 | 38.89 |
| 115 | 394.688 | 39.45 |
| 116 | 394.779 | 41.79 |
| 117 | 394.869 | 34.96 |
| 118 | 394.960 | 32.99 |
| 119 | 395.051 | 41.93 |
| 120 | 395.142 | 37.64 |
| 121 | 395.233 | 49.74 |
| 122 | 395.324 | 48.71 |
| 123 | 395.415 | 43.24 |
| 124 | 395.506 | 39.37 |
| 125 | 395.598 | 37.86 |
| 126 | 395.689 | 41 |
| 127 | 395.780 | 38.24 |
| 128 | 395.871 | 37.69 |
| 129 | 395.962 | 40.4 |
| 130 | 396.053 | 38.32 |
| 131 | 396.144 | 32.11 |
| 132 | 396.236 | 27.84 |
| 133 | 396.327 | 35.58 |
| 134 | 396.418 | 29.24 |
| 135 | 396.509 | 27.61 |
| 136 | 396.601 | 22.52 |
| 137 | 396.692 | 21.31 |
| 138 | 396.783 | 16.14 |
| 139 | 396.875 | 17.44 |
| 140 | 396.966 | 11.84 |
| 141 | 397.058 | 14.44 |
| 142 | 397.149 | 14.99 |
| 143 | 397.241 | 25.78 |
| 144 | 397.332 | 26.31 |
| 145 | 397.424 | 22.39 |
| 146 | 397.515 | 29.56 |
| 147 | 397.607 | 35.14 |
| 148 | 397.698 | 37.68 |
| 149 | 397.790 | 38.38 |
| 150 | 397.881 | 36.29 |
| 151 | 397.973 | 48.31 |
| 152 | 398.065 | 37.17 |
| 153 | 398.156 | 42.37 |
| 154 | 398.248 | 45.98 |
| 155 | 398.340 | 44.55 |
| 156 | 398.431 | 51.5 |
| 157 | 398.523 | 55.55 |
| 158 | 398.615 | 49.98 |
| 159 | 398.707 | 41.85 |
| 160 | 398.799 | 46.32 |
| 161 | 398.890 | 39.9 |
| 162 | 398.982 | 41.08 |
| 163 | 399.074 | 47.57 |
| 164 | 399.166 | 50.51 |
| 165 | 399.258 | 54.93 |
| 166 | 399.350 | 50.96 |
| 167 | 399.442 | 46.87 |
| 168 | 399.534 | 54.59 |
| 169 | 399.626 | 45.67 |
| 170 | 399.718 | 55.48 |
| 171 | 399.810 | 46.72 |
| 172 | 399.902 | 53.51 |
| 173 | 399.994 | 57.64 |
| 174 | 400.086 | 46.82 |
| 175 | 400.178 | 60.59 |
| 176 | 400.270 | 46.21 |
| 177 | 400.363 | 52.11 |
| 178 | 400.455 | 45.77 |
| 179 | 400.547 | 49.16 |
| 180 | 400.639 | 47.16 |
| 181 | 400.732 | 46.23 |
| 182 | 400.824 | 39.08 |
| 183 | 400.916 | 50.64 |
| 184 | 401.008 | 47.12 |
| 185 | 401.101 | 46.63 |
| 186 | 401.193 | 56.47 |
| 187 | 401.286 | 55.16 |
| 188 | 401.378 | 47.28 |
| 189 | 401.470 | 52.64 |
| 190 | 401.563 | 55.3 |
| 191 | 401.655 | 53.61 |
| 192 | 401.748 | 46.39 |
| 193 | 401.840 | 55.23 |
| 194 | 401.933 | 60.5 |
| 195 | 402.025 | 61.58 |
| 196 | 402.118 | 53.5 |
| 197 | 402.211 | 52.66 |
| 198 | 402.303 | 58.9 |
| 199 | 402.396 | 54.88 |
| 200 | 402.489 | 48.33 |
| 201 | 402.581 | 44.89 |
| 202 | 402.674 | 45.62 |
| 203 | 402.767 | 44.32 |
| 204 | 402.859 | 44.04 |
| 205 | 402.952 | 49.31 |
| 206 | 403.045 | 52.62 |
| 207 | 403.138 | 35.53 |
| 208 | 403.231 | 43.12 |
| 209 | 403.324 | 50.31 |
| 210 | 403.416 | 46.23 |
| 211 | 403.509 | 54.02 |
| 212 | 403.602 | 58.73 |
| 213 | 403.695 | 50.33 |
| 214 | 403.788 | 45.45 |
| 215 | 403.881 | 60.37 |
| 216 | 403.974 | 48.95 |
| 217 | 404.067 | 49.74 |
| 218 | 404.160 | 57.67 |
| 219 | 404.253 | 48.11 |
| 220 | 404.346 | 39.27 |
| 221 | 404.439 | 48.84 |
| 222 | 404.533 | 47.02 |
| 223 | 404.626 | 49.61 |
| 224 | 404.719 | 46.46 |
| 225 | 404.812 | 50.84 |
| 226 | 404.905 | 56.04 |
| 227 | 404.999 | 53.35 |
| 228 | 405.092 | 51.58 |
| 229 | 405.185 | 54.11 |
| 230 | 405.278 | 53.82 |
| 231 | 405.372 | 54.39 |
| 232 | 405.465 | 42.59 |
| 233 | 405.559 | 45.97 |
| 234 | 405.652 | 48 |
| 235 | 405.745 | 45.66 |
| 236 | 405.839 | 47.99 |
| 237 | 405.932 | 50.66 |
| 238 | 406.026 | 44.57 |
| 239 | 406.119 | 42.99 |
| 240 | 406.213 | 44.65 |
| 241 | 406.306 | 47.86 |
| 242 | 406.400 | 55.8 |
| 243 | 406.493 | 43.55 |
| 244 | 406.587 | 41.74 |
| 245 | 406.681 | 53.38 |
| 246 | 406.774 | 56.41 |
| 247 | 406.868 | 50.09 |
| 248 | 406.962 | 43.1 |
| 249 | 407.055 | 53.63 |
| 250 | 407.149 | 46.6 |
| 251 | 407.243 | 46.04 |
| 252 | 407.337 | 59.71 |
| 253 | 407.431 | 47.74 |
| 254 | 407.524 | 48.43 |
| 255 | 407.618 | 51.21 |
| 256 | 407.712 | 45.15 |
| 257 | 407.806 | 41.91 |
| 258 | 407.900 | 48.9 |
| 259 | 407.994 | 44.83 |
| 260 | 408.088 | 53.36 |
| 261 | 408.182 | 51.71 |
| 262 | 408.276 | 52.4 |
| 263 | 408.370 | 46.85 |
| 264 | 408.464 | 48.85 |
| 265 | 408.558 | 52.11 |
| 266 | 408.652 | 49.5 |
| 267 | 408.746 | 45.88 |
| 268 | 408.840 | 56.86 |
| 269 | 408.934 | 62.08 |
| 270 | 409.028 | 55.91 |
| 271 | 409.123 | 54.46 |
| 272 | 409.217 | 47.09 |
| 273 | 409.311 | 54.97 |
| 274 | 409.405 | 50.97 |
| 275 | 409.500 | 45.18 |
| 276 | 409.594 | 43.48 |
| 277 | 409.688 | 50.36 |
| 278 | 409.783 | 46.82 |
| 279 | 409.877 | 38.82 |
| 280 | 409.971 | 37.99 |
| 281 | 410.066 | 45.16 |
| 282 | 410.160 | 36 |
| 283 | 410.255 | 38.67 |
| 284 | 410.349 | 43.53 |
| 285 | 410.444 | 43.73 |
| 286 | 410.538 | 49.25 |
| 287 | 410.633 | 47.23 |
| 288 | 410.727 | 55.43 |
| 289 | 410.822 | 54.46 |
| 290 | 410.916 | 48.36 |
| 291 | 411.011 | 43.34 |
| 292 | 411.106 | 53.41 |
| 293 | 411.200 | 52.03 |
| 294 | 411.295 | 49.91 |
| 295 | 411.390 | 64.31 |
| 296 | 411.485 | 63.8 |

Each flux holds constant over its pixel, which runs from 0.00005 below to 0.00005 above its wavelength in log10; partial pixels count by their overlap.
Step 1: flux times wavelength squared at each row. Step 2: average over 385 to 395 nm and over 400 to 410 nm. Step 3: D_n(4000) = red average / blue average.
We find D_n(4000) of 1.68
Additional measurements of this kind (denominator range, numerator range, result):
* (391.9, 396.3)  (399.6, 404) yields 1.72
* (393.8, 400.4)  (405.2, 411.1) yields 1.34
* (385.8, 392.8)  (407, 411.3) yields 1.58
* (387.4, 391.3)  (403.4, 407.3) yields 1.60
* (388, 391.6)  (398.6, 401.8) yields 1.49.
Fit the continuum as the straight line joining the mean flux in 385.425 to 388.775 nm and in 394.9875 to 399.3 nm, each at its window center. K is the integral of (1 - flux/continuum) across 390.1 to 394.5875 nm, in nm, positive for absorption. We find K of 0.46 nm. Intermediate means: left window 31.6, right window 36.4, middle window 30.5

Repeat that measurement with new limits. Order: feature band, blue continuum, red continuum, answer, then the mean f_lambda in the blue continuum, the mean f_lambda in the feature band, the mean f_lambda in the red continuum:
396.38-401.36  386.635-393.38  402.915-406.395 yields 0.184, 32.4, 41.3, 49.2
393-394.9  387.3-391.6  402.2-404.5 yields 0.701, 33.9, 24.7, 49.2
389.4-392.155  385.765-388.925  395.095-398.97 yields -0.499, 31.1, 38.5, 35.3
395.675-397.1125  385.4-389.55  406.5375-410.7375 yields 0.397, 31.4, 27.9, 48.5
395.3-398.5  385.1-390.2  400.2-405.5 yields 0.758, 32.8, 33.1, 50.2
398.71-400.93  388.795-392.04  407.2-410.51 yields -0.315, 37.1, 48.8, 48.2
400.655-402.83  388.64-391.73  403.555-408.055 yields -0.243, 36.4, 51.1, 49.3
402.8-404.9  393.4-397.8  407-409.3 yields -0.262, 30.3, 49.1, 50.5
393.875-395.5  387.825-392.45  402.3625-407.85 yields 0.148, 34.7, 35.5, 48.9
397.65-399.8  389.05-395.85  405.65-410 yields -0.346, 33.5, 46.2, 48.9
